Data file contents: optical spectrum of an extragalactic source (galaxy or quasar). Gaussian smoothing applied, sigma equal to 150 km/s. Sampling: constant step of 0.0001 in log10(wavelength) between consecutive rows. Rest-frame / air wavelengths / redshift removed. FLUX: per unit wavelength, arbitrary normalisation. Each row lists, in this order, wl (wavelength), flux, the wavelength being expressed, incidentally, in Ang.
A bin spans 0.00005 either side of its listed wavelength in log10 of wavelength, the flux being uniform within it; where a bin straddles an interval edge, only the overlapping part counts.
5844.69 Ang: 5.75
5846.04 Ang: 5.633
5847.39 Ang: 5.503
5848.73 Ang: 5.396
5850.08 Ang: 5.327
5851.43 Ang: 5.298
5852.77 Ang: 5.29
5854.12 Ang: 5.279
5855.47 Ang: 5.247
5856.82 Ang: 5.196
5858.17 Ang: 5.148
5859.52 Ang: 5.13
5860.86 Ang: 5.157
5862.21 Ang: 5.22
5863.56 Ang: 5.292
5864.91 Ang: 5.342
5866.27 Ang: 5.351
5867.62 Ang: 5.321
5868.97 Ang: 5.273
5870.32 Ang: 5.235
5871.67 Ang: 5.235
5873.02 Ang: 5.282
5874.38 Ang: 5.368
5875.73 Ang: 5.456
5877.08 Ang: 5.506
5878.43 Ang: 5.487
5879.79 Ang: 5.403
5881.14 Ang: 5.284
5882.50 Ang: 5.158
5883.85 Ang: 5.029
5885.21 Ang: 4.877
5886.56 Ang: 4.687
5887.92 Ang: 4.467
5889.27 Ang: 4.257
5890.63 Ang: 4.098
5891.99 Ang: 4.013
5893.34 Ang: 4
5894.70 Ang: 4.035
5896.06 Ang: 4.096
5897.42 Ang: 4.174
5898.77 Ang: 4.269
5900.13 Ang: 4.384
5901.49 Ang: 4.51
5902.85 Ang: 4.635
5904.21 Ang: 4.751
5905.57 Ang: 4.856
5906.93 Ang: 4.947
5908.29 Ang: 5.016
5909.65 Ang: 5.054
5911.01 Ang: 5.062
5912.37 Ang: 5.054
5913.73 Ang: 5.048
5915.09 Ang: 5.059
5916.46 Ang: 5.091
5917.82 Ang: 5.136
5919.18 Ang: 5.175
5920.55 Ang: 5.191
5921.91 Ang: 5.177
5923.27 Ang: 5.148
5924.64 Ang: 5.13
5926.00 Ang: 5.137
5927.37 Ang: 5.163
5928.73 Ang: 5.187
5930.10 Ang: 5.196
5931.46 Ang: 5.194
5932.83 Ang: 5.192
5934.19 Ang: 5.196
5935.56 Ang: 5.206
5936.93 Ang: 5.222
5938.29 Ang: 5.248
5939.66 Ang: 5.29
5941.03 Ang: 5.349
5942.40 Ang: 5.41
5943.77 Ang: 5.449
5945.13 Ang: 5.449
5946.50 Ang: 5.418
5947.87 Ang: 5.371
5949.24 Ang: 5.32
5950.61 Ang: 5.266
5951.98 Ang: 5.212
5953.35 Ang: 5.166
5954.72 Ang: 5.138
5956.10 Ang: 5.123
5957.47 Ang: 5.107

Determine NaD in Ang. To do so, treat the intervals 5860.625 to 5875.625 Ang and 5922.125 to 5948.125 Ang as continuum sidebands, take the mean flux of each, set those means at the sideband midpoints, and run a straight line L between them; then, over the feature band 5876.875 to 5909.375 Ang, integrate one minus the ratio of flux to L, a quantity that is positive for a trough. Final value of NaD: 3.8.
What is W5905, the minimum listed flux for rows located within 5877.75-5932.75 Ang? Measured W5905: 4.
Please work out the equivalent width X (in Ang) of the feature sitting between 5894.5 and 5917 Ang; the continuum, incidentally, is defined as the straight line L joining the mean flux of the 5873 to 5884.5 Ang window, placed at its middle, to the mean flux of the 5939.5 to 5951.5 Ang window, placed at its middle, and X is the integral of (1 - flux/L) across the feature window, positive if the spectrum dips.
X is 2.6 Ang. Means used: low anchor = 5.33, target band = 4.72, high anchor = 5.37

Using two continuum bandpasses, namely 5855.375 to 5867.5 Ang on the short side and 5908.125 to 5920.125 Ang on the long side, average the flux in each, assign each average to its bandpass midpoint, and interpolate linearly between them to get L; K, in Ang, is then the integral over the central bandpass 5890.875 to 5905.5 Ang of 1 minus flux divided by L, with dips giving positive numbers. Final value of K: 2.34 Ang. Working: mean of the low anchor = 5.23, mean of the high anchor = 5.08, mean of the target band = 4.3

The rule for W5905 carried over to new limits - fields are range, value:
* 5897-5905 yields 4.174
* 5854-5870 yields 5.13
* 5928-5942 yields 5.187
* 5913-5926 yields 5.048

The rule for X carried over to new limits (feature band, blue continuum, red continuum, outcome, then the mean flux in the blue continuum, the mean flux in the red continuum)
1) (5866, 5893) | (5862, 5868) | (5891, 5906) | -0.74 Ang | 5.3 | 4.32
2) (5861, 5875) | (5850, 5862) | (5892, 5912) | -0.66 Ang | 5.23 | 4.55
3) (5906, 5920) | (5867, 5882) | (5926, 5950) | 0.65 Ang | 5.35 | 5.28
